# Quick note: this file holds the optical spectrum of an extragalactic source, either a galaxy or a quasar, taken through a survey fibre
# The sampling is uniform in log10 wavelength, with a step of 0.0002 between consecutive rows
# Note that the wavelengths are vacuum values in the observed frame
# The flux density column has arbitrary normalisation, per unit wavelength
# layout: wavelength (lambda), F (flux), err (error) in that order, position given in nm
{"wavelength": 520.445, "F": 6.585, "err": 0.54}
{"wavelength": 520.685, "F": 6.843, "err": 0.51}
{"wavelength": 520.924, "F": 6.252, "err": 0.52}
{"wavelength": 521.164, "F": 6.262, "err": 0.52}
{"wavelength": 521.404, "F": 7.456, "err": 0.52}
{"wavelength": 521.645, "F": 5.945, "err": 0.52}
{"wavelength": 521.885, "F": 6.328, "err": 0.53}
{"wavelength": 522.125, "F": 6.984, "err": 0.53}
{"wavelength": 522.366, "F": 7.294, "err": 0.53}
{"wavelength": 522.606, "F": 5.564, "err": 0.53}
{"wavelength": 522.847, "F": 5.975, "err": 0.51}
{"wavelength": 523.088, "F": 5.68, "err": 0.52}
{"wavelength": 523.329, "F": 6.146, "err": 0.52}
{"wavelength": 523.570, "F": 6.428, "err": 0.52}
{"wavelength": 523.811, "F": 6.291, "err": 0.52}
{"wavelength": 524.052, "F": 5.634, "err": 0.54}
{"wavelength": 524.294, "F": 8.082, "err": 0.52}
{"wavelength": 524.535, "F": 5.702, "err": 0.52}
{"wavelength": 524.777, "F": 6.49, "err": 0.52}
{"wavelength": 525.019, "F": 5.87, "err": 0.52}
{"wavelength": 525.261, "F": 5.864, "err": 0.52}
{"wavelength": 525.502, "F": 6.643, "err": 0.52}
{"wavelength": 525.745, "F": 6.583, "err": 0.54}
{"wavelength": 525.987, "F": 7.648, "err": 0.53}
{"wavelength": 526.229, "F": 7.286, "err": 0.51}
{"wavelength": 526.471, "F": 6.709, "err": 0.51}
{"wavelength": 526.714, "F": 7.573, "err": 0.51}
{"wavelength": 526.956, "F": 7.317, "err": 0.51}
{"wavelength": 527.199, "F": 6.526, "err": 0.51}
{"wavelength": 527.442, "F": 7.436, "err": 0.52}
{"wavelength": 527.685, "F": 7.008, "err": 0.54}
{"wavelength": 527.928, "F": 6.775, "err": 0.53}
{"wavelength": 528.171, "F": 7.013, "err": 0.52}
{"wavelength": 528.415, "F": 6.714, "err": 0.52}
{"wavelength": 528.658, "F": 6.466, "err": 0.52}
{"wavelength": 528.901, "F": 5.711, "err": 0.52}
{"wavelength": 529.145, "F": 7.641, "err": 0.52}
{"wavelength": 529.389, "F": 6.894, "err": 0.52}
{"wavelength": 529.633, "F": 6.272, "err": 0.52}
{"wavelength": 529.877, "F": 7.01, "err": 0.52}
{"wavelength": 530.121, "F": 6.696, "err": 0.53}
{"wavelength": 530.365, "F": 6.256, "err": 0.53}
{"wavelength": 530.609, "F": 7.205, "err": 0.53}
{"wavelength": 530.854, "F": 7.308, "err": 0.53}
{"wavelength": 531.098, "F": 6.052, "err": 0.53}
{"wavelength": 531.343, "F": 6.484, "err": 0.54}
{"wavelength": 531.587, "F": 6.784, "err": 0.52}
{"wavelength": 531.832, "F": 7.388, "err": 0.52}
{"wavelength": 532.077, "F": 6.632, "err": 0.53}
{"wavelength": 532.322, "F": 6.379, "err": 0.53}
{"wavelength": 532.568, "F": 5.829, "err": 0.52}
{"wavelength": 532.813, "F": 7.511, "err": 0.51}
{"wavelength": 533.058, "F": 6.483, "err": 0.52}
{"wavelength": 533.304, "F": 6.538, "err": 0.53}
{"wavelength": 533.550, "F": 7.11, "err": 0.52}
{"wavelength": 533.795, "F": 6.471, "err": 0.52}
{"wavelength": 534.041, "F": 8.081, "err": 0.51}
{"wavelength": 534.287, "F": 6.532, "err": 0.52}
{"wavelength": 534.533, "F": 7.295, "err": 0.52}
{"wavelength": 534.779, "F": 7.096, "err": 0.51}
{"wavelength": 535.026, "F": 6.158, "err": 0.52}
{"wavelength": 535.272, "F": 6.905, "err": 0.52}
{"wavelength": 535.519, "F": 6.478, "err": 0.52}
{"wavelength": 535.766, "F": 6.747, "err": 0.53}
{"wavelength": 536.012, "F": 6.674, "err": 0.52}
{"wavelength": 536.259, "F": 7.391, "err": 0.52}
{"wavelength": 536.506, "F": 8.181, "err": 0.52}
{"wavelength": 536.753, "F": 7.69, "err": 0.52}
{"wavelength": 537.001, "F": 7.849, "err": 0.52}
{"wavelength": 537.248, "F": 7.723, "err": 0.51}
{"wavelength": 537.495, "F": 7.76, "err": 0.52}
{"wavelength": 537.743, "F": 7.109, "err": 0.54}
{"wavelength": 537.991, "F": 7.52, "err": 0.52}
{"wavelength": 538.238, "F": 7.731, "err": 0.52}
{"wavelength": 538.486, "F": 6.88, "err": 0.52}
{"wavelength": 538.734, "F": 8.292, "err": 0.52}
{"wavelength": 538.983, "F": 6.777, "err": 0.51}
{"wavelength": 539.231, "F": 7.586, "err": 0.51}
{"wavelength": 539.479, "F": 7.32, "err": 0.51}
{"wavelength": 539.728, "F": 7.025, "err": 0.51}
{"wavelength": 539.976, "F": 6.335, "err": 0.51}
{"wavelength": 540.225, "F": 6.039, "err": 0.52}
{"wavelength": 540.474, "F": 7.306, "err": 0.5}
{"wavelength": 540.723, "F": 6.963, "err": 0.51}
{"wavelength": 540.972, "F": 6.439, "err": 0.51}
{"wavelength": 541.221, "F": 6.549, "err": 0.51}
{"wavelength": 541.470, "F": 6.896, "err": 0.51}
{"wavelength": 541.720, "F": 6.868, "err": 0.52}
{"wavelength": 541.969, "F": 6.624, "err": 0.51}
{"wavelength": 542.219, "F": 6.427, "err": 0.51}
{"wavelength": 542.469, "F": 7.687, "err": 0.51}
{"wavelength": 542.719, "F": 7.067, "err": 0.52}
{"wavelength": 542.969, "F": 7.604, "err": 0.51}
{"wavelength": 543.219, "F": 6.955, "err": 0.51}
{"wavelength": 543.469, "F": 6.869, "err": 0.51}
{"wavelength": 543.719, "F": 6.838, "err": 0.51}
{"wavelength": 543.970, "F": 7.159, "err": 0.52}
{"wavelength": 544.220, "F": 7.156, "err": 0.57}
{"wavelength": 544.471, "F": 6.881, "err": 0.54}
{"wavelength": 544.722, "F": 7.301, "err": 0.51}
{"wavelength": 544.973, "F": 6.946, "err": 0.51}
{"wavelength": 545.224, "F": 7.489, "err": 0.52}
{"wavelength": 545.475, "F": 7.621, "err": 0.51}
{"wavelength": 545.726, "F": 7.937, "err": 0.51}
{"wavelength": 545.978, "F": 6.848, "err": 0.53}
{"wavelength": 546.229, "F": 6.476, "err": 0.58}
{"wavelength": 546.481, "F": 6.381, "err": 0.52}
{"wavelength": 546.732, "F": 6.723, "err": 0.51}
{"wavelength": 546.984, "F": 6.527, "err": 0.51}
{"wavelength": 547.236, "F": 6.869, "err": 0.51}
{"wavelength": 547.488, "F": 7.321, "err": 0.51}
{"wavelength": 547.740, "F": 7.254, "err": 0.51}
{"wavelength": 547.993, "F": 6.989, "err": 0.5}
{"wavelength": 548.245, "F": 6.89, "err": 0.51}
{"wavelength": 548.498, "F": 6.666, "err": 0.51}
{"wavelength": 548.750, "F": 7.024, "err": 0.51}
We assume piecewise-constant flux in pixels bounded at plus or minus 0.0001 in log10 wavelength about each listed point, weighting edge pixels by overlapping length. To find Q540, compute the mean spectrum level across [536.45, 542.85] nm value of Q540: 7.17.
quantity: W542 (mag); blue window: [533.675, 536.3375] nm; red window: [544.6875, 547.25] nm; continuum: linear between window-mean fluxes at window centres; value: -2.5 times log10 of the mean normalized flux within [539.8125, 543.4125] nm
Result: 0.02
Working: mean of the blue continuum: 6.89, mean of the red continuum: 7.01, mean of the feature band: 6.84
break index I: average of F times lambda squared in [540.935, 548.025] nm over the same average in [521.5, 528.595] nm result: 1.14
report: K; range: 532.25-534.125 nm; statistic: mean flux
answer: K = 6.78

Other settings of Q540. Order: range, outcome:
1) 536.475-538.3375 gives 7.67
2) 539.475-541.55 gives 6.73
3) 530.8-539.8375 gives 7.07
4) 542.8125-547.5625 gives 7.05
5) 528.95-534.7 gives 6.81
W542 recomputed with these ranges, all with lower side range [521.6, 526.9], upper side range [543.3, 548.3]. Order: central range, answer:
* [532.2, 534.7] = -0.02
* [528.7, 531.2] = -0.01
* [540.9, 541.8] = 0.04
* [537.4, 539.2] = -0.09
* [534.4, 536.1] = 0.00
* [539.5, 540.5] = 0.03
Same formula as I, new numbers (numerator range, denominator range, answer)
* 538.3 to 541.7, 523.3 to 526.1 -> 1.14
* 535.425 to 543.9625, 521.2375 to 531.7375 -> 1.13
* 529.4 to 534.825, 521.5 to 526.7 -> 1.08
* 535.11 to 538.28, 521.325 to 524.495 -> 1.21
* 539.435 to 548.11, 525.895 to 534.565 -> 1.07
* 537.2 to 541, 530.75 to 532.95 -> 1.10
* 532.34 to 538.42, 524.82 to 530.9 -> 1.07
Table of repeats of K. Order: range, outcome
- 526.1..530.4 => 6.86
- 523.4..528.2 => 6.73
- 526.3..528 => 7.06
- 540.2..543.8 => 6.9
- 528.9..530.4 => 6.73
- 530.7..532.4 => 6.74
